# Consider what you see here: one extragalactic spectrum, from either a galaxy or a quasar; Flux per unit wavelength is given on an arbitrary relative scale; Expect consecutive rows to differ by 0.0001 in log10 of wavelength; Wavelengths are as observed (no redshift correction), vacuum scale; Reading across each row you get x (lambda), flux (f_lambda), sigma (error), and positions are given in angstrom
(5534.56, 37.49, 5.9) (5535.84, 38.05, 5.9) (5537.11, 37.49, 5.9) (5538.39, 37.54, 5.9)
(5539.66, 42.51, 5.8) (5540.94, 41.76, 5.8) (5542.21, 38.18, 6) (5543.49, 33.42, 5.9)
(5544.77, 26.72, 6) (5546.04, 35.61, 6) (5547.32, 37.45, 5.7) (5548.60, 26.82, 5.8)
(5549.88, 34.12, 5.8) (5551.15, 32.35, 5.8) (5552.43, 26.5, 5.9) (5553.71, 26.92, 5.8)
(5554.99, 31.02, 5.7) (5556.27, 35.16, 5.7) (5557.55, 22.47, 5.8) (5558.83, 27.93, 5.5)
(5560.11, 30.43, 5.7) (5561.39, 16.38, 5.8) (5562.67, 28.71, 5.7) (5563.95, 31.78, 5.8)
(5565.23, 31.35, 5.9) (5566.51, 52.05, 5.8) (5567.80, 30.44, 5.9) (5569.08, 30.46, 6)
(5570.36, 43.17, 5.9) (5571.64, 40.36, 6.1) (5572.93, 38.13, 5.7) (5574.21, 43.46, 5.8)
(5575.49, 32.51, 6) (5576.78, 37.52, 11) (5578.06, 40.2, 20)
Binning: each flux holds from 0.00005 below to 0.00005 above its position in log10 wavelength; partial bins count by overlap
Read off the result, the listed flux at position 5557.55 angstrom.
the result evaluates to 22.47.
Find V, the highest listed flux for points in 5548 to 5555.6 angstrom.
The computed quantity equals 34.12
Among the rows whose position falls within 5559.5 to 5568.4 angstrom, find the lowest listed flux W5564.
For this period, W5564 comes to 16.38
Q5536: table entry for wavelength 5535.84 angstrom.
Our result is 38.05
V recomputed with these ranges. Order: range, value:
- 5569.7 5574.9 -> 43.46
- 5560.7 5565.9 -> 31.78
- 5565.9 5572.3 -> 52.05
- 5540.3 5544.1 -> 41.76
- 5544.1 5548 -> 37.45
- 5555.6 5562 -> 35.16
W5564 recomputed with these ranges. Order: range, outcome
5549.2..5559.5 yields 22.47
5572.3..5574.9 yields 38.13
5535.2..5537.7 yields 37.49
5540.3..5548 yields 26.72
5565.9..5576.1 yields 30.44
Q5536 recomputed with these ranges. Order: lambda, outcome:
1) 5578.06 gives 40.2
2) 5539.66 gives 42.51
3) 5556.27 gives 35.16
